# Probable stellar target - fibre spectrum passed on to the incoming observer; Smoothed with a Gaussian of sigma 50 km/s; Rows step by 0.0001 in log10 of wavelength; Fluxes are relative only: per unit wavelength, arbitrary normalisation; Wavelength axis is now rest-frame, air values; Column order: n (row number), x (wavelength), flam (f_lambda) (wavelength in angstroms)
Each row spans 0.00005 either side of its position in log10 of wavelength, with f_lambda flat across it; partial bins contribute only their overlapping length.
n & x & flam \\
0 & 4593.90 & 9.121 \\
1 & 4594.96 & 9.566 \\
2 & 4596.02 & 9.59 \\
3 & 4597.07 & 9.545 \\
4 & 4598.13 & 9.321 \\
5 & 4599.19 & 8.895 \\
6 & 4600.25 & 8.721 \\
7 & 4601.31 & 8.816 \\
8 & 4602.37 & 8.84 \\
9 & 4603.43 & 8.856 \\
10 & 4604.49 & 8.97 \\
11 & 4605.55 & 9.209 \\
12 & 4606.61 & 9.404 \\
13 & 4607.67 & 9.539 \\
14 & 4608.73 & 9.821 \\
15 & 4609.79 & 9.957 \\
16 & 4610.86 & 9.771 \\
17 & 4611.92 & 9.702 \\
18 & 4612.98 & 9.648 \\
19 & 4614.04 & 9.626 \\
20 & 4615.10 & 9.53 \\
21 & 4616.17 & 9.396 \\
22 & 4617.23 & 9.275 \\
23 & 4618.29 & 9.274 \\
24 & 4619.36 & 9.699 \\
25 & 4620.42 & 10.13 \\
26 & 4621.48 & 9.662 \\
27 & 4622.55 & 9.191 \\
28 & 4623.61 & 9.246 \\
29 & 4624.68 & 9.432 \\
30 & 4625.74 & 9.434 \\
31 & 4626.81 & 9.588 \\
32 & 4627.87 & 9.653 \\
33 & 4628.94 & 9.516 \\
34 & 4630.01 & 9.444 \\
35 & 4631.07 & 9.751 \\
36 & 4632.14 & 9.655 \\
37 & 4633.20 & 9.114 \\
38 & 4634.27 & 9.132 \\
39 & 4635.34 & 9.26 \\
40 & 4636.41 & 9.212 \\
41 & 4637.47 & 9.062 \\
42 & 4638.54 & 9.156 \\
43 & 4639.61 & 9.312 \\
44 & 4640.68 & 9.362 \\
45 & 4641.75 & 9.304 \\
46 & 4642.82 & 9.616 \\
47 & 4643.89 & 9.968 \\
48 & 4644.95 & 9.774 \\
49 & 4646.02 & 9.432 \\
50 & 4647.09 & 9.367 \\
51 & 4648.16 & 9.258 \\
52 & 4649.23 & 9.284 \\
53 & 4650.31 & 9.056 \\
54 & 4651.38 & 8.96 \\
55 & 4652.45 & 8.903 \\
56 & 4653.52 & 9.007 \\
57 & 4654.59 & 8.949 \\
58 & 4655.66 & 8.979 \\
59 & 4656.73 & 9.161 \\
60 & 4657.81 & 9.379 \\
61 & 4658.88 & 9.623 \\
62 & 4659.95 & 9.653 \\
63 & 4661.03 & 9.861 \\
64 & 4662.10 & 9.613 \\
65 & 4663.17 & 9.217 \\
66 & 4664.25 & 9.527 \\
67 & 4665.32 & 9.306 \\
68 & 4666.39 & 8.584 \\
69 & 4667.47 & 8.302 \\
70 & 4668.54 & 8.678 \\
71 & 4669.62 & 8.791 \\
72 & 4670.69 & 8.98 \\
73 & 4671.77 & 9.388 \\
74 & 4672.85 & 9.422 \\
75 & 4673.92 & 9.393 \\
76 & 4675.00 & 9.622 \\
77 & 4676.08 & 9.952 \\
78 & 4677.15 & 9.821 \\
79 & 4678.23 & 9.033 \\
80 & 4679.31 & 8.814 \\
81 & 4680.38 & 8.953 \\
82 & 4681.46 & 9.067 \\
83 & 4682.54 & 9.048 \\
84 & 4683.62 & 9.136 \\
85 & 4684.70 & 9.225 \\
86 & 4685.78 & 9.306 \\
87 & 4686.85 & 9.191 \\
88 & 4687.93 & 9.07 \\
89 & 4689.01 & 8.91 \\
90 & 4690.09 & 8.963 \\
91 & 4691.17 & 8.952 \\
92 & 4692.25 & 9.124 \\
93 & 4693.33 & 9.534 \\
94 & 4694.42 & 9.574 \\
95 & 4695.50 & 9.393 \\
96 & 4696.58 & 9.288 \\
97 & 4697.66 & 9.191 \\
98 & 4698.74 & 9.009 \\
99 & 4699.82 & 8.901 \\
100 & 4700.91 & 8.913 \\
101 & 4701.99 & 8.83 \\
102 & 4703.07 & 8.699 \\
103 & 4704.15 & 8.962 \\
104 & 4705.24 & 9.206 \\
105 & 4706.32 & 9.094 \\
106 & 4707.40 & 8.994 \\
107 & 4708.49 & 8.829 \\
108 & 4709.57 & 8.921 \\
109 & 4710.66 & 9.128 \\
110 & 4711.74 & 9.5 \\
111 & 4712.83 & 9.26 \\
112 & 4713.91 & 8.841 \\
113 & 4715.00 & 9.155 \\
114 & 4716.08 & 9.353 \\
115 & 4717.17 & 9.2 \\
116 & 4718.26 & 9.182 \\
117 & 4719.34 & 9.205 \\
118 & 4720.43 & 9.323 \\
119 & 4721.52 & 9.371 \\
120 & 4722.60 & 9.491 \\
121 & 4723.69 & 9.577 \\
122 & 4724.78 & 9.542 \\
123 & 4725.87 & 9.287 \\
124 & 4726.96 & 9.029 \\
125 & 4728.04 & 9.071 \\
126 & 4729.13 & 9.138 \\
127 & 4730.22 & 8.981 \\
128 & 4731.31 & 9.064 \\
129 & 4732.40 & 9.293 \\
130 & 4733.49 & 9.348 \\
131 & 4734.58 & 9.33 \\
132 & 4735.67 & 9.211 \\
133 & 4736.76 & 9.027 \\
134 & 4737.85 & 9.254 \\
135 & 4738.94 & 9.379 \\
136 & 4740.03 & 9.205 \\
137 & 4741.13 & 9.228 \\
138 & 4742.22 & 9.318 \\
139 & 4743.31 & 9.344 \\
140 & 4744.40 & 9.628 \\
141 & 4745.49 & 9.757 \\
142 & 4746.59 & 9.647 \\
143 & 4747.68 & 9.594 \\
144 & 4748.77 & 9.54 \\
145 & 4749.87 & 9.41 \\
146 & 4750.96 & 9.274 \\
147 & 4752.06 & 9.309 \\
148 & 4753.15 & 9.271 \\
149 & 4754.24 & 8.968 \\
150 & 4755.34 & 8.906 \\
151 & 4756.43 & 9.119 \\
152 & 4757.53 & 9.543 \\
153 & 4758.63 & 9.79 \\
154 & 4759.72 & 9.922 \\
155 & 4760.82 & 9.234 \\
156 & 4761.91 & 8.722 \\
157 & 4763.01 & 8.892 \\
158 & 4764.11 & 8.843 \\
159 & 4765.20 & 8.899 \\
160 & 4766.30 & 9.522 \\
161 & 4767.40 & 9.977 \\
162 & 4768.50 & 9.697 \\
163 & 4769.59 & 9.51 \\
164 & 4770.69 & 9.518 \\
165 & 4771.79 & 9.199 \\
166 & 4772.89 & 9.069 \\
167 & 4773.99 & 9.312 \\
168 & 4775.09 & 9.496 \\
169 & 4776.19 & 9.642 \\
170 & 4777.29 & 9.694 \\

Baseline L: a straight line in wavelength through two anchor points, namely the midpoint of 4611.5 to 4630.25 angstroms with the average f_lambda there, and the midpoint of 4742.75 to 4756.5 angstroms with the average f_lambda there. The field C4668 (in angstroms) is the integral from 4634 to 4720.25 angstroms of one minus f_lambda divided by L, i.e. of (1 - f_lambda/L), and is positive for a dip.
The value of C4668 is 2.42 angstroms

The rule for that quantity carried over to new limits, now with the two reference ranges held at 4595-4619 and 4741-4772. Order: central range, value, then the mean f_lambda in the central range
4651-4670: 0.44 angstroms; 9.14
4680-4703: 0.61 angstroms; 9.11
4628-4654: 0.07 angstroms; 9.33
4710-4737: 0.37 angstroms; 9.24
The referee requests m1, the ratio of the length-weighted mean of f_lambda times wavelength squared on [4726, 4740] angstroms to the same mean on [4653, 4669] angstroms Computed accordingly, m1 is 1.0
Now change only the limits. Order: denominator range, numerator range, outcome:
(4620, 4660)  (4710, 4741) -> 1.02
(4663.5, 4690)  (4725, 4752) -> 1.05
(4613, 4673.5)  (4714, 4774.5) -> 1.04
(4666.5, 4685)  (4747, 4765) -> 1.05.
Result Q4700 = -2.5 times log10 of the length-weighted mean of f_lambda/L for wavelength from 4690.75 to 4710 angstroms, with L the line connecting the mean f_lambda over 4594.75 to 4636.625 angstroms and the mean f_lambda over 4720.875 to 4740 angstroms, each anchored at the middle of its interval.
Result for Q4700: 0.026 mag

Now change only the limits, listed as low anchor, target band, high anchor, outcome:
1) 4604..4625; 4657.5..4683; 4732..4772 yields 0.023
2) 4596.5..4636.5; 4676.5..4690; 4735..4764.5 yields 0.026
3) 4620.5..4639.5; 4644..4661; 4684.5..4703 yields 0.002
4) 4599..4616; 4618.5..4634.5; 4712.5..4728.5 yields -0.021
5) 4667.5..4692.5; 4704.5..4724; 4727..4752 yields 0.006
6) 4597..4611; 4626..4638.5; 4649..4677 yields -0.019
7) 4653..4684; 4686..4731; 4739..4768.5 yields 0.015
